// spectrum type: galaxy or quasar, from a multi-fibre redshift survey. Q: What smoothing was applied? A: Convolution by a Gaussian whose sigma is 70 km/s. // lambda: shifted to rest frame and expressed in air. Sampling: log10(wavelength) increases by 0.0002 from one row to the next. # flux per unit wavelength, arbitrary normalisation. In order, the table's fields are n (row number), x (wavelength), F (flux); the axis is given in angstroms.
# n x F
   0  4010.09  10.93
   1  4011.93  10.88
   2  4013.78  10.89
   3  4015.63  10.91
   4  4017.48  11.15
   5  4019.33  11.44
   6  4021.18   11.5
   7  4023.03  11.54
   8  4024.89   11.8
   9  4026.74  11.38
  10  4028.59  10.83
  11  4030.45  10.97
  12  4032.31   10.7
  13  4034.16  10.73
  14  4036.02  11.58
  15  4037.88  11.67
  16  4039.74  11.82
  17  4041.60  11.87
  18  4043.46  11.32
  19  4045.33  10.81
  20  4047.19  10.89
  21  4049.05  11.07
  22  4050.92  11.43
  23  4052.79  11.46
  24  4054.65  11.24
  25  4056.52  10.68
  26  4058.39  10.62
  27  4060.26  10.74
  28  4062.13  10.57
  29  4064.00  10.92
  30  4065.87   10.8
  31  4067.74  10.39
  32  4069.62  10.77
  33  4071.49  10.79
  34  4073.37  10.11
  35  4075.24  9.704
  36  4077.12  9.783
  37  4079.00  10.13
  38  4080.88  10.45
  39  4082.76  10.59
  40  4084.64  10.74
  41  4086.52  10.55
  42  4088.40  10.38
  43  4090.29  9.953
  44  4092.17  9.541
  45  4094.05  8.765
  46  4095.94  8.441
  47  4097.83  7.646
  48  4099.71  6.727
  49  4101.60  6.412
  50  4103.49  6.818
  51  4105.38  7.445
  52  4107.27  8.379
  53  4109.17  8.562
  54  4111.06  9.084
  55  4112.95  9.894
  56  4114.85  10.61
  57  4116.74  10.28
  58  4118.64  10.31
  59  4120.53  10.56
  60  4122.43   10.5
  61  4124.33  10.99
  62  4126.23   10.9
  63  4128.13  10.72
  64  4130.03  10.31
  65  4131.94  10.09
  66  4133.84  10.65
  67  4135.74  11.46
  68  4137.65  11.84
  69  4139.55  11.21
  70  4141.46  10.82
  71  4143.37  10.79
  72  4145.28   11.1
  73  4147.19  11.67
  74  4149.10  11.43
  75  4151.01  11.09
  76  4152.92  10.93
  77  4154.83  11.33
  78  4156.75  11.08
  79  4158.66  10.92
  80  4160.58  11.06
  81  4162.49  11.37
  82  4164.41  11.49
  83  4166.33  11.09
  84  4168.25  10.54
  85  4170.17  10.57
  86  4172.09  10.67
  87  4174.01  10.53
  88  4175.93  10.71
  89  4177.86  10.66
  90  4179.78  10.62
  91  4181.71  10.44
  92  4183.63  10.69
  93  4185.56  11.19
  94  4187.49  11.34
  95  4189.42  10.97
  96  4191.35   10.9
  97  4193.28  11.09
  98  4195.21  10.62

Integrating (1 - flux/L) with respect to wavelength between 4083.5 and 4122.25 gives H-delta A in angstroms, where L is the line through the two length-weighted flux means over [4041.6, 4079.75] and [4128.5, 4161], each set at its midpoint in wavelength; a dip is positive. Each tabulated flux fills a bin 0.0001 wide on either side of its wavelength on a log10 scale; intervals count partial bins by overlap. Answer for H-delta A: 6.4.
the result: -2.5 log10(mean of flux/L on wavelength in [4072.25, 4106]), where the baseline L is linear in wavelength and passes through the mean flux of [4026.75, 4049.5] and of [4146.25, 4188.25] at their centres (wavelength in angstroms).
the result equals 0.212 mag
